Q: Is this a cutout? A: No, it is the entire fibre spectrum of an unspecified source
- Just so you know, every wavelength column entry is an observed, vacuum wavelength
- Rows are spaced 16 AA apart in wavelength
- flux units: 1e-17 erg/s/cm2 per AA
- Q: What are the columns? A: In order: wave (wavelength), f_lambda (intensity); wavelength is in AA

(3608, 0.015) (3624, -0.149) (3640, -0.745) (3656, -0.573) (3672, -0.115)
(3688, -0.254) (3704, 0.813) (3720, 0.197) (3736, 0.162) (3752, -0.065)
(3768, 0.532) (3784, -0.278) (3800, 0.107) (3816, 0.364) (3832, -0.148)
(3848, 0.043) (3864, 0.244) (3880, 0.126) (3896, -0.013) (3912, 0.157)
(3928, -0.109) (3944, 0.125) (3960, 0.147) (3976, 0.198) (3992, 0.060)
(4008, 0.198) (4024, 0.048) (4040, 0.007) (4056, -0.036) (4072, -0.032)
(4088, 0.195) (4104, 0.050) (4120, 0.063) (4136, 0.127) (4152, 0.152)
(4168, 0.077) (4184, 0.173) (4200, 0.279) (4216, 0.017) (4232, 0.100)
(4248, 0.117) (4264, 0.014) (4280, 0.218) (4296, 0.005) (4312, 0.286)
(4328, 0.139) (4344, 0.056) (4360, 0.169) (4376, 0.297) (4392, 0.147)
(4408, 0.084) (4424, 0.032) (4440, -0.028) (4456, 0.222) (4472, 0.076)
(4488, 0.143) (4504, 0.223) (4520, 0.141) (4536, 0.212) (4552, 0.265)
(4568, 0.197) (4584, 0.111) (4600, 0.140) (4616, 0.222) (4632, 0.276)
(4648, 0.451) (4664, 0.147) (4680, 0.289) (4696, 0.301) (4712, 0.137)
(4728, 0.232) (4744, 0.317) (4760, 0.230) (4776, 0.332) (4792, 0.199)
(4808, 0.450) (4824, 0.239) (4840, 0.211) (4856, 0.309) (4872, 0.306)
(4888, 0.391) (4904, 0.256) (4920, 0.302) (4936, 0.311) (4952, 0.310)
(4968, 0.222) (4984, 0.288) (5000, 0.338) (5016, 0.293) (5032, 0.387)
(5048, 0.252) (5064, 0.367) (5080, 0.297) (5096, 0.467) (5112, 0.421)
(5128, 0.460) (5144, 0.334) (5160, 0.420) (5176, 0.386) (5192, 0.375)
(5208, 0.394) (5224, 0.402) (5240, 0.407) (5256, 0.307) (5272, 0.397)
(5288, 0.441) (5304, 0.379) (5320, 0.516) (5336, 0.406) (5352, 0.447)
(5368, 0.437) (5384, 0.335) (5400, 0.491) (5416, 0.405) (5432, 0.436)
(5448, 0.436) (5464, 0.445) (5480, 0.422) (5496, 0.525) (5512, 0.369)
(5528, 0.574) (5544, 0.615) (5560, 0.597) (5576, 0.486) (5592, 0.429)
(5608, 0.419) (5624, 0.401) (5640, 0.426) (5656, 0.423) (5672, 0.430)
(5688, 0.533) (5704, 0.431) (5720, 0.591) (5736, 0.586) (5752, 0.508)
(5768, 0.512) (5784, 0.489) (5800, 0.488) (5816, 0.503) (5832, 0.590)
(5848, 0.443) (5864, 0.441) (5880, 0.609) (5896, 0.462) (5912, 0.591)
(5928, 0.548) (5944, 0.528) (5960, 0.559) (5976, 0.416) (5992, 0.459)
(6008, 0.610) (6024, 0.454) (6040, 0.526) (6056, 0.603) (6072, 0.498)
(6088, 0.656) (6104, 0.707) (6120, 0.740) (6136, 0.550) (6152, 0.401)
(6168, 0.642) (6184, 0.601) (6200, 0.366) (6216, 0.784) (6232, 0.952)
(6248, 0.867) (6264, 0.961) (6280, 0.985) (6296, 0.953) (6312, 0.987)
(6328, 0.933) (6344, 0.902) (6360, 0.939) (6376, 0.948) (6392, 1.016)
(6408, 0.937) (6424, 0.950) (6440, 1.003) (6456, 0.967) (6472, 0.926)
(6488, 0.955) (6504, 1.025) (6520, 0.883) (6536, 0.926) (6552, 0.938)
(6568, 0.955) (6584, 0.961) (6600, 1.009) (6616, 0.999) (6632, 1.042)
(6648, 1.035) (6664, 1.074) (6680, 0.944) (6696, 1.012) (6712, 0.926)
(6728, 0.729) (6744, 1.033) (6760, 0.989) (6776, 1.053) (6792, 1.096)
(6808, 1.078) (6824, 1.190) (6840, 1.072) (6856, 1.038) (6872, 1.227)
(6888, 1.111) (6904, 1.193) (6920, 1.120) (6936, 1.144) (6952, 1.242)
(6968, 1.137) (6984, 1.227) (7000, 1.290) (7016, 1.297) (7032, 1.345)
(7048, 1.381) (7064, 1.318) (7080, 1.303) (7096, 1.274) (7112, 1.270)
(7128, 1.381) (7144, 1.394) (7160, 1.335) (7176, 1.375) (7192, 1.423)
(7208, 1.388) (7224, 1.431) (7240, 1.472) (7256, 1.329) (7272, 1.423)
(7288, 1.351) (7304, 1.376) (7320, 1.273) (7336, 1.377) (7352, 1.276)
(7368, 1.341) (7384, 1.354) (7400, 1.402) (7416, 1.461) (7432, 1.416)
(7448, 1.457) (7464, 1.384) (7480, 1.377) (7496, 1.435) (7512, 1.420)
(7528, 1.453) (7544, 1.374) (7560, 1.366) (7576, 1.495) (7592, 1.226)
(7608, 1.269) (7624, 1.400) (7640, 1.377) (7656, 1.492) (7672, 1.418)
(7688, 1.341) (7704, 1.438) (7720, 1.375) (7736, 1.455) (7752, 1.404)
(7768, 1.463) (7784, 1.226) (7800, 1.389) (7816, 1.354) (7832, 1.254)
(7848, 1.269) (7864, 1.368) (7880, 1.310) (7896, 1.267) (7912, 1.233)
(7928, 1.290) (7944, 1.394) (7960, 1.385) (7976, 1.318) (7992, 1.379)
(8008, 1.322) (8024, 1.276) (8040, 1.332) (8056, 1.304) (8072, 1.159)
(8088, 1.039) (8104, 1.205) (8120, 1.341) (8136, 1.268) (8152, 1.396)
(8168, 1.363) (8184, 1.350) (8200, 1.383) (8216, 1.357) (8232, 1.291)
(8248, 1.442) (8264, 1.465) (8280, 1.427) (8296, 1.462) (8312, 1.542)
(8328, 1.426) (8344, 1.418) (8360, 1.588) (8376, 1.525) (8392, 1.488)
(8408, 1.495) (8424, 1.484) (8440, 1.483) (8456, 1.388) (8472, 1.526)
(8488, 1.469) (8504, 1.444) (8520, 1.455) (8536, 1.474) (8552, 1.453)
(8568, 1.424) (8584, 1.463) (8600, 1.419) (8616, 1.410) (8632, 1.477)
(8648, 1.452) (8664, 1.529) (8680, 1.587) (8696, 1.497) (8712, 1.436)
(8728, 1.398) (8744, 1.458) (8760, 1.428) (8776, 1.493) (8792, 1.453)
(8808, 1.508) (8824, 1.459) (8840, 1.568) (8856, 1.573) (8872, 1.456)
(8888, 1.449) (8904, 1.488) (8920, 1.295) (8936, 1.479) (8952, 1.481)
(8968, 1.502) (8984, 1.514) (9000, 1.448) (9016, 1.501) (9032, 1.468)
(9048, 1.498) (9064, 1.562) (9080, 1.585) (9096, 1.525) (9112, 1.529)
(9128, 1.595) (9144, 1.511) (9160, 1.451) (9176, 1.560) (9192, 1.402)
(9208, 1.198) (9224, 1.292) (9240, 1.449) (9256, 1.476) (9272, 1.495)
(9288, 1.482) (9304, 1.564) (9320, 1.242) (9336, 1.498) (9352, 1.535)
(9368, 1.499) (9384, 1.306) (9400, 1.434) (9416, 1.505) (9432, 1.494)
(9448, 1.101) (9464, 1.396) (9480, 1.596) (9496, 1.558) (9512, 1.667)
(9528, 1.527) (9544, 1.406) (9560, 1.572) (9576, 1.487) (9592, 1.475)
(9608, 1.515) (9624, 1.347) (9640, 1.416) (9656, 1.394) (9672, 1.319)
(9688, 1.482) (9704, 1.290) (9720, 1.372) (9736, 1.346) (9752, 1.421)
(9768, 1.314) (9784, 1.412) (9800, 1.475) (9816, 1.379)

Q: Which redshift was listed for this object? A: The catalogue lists 0.56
